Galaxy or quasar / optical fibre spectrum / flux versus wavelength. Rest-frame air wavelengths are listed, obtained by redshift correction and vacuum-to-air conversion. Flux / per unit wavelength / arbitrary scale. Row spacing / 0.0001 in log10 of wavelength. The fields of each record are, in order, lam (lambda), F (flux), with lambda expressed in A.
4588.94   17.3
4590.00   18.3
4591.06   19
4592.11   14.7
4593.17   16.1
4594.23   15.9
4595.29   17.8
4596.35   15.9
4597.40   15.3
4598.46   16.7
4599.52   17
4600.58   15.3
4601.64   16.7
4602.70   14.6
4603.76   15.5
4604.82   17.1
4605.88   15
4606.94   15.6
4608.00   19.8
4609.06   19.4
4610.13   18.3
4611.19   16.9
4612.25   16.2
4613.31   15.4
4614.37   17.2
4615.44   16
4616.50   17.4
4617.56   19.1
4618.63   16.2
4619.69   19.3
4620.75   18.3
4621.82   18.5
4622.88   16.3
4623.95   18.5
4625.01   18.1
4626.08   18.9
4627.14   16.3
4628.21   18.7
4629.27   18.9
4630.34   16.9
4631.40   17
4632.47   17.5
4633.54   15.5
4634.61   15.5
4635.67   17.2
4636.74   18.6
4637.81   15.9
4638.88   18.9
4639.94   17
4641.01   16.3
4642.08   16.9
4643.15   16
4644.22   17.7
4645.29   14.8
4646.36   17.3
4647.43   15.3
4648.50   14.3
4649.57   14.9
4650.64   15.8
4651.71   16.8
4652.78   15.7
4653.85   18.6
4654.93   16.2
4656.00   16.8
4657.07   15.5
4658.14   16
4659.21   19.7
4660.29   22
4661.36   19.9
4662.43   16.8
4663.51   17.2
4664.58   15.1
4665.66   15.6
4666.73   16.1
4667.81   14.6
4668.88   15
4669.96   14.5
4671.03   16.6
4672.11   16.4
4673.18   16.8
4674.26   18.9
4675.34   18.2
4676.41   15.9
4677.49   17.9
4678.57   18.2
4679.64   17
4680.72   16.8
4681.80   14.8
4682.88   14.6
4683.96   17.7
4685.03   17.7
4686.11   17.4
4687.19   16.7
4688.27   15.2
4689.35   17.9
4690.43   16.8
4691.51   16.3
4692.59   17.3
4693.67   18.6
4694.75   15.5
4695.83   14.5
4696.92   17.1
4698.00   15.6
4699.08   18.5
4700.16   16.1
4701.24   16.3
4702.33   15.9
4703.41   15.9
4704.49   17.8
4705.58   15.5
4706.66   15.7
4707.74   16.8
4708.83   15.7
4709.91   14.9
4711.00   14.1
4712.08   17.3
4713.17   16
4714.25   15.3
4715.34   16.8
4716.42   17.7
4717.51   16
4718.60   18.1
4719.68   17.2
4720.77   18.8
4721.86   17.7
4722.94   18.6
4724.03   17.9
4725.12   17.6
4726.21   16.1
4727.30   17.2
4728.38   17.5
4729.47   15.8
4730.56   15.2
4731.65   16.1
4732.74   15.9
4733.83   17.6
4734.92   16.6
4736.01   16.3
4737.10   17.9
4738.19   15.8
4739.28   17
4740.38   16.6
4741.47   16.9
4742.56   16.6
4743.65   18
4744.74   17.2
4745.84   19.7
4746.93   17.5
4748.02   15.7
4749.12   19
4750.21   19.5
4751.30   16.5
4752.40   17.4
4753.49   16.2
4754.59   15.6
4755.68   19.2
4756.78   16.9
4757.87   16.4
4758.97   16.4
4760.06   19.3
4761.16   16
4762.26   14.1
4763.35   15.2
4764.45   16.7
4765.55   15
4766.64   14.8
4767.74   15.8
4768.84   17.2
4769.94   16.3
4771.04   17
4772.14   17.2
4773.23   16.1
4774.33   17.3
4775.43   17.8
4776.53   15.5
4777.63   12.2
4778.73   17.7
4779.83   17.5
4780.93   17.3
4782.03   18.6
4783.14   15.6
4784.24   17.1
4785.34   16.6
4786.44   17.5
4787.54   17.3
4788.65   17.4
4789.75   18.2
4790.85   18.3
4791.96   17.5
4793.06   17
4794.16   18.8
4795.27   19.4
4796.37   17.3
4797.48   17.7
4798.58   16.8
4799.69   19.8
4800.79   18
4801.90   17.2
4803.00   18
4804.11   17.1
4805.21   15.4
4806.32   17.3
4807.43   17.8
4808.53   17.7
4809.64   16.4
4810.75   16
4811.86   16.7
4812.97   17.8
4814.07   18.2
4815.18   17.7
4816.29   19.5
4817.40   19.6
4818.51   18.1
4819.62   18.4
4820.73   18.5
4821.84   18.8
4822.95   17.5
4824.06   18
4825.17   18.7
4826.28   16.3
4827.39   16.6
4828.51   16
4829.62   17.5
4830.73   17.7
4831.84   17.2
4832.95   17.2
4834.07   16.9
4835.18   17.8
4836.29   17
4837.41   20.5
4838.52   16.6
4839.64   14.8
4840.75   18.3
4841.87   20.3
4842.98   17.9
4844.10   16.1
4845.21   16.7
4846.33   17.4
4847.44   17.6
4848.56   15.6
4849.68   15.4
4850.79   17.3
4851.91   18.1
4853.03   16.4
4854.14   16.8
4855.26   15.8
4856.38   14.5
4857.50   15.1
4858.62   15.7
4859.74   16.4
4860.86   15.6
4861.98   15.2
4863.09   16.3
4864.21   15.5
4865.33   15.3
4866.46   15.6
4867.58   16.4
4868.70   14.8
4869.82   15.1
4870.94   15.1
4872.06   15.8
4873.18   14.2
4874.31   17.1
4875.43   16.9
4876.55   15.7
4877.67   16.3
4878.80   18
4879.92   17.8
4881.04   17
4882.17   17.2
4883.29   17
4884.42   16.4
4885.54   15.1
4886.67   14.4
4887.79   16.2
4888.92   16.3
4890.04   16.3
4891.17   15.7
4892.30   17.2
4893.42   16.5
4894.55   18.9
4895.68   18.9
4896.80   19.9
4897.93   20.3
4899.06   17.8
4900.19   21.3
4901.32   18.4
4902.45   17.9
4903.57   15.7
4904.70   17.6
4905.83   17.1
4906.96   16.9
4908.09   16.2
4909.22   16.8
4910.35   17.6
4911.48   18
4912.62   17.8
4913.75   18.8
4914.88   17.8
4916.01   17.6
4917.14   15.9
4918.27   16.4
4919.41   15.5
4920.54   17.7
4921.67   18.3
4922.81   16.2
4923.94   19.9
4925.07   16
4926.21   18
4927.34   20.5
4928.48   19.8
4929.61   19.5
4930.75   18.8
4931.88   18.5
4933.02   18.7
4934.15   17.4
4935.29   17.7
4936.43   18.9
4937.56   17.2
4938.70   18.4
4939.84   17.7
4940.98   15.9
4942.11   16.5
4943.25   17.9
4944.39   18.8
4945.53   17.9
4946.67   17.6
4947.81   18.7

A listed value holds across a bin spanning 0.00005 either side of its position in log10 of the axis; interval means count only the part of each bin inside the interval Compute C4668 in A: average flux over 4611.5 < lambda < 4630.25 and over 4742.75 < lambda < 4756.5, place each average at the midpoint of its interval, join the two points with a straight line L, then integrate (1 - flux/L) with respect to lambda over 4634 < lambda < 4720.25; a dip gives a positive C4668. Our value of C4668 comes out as 4.79 A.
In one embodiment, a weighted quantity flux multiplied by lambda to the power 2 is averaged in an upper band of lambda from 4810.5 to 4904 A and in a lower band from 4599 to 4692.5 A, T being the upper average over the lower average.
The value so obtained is 1.1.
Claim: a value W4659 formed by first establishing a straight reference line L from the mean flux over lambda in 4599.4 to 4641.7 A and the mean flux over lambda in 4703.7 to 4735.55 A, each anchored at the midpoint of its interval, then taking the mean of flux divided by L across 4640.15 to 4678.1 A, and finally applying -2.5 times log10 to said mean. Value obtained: 0.022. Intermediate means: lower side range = 17.2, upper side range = 16.7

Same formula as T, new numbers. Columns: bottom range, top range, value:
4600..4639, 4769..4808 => 1.08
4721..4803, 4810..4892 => 1.02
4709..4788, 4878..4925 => 1.10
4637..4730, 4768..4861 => 1.09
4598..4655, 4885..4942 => 1.18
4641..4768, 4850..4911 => 1.07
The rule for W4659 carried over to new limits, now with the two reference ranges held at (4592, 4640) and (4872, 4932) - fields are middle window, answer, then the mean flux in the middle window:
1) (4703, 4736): 0.034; 16.6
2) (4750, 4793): 0.031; 16.8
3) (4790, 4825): -0.034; 17.8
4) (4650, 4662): -0.027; 17.5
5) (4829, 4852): 0.001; 17.3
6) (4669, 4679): 0.011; 16.9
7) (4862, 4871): 0.121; 15.5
